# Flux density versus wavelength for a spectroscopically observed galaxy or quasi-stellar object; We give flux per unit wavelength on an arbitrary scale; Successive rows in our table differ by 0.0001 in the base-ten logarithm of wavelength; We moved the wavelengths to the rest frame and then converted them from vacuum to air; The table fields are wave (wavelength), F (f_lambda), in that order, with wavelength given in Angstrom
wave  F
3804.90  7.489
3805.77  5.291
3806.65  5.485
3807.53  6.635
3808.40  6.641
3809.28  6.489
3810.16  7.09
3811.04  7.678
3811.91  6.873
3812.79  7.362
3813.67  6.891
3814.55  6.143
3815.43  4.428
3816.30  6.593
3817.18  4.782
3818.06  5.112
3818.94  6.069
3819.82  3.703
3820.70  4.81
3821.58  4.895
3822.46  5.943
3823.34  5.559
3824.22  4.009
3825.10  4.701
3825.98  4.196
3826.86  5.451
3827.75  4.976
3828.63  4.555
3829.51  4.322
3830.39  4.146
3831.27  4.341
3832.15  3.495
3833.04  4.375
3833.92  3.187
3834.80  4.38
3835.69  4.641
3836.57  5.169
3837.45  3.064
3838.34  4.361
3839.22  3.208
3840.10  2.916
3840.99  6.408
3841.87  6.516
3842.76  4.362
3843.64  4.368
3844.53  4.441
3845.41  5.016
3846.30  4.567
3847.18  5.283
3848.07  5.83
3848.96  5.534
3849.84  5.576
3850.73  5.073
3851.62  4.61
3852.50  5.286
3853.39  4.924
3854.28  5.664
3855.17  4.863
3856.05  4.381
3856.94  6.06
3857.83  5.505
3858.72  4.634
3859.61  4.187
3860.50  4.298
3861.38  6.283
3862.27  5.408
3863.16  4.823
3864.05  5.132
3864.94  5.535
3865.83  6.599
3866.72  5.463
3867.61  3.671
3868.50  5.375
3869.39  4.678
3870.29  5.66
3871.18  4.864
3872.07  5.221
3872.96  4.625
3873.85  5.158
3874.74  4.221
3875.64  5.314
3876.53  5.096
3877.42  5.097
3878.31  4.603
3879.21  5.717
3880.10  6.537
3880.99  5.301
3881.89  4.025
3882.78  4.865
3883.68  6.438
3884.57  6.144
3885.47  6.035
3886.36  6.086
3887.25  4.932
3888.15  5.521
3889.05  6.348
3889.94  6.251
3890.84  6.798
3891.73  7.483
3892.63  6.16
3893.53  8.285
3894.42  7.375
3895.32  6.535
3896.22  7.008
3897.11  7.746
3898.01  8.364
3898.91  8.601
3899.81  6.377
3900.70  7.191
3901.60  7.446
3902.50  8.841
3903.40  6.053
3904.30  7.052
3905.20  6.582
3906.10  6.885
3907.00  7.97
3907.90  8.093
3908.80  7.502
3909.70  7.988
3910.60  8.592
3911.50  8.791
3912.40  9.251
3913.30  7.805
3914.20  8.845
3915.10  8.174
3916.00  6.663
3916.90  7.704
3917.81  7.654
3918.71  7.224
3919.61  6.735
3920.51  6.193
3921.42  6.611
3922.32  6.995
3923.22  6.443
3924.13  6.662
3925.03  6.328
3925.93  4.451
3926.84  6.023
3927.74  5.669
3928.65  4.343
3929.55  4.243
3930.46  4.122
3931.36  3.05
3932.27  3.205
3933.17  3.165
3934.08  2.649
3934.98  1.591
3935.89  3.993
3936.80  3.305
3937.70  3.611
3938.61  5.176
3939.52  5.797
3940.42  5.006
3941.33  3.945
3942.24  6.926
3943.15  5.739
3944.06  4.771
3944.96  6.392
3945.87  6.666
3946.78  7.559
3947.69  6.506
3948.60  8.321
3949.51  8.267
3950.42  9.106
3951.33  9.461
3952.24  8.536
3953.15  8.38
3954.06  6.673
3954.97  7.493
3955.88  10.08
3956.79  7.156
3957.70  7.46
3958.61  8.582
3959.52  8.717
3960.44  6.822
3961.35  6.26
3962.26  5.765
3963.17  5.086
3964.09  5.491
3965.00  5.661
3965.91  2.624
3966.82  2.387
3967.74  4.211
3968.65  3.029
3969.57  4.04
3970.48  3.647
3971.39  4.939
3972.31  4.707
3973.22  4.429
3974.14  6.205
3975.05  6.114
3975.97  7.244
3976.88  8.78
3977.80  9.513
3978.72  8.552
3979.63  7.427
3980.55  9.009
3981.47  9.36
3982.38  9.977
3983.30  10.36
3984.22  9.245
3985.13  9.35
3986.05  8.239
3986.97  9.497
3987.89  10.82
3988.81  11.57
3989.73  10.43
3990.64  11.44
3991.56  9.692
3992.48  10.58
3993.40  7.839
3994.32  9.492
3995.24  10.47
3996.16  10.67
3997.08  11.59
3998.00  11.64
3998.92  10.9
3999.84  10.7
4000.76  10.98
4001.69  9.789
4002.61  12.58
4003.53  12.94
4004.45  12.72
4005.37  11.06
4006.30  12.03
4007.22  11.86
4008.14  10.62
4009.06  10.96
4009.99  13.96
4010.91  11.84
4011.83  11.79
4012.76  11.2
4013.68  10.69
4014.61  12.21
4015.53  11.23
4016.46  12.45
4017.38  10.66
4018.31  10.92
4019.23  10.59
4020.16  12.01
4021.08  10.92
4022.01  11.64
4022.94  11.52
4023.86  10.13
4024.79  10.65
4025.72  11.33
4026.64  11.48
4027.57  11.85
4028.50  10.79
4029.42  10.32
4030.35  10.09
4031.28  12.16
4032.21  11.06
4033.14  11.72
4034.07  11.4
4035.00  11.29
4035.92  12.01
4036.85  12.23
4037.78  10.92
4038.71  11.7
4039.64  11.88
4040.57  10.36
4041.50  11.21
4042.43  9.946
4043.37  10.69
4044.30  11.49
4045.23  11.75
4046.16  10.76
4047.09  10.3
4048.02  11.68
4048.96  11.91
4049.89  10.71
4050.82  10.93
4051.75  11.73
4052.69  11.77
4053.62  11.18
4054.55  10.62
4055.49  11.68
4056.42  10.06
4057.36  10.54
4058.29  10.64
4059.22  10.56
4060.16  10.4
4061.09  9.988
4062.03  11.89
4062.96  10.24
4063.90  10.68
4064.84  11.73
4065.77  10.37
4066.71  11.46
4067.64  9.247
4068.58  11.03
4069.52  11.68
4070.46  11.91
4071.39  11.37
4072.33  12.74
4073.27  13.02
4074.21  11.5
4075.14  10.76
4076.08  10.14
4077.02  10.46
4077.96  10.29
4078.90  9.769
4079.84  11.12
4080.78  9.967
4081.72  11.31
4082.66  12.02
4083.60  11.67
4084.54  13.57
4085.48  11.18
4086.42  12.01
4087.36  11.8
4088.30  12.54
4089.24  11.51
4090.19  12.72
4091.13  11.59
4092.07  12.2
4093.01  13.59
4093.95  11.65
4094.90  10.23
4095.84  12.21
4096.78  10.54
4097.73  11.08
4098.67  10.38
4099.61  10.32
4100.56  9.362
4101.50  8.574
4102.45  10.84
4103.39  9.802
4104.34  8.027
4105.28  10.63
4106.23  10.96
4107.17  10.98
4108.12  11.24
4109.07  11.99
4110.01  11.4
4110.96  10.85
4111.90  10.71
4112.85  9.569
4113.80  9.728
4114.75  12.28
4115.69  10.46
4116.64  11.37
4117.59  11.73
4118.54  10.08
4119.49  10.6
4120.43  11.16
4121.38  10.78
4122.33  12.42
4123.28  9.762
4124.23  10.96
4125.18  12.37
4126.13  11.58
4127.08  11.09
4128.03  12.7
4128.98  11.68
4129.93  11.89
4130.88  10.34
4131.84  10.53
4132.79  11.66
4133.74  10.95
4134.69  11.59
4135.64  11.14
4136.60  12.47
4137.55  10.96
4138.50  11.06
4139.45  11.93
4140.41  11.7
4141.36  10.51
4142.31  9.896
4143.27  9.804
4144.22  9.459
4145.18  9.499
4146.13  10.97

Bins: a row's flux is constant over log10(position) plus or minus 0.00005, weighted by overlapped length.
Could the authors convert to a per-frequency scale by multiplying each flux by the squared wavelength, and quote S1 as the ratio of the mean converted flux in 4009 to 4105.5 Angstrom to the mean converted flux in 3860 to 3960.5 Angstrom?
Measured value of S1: 1.9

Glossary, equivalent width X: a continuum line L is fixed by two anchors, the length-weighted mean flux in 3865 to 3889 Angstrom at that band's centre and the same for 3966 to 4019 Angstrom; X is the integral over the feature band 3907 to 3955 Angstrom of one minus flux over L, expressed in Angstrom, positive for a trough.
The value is 5.8 Angstrom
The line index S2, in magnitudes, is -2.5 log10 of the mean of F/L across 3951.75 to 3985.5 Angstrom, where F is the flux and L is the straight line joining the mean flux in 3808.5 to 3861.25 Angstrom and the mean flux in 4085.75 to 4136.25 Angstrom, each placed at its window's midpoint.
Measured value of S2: 0.17 mag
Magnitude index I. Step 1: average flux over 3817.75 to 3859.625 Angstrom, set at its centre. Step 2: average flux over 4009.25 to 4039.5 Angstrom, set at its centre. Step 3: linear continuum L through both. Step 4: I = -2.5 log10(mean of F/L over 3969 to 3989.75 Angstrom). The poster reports 0.239 mag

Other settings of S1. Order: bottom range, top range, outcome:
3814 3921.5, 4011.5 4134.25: 2.14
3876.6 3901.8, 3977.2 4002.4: 1.65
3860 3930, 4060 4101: 1.95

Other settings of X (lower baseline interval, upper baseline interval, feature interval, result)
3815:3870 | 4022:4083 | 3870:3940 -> 5.6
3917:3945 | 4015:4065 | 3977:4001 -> -4.7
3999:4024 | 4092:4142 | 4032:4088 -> 0.5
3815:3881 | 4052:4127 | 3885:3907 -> -2.8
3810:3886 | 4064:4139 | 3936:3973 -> 7.5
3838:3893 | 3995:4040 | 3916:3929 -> 2.0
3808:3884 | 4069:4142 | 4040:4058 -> -2.1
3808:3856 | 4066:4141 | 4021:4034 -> -2.3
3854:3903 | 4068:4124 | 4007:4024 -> -4.3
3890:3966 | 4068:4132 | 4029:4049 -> -3.5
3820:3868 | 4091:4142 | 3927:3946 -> 6.9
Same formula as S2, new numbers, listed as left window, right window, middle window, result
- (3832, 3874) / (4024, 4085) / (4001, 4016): -0.203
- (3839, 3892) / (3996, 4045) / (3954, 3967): 0.348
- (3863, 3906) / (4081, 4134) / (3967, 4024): -0.127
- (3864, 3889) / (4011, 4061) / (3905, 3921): -0.164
